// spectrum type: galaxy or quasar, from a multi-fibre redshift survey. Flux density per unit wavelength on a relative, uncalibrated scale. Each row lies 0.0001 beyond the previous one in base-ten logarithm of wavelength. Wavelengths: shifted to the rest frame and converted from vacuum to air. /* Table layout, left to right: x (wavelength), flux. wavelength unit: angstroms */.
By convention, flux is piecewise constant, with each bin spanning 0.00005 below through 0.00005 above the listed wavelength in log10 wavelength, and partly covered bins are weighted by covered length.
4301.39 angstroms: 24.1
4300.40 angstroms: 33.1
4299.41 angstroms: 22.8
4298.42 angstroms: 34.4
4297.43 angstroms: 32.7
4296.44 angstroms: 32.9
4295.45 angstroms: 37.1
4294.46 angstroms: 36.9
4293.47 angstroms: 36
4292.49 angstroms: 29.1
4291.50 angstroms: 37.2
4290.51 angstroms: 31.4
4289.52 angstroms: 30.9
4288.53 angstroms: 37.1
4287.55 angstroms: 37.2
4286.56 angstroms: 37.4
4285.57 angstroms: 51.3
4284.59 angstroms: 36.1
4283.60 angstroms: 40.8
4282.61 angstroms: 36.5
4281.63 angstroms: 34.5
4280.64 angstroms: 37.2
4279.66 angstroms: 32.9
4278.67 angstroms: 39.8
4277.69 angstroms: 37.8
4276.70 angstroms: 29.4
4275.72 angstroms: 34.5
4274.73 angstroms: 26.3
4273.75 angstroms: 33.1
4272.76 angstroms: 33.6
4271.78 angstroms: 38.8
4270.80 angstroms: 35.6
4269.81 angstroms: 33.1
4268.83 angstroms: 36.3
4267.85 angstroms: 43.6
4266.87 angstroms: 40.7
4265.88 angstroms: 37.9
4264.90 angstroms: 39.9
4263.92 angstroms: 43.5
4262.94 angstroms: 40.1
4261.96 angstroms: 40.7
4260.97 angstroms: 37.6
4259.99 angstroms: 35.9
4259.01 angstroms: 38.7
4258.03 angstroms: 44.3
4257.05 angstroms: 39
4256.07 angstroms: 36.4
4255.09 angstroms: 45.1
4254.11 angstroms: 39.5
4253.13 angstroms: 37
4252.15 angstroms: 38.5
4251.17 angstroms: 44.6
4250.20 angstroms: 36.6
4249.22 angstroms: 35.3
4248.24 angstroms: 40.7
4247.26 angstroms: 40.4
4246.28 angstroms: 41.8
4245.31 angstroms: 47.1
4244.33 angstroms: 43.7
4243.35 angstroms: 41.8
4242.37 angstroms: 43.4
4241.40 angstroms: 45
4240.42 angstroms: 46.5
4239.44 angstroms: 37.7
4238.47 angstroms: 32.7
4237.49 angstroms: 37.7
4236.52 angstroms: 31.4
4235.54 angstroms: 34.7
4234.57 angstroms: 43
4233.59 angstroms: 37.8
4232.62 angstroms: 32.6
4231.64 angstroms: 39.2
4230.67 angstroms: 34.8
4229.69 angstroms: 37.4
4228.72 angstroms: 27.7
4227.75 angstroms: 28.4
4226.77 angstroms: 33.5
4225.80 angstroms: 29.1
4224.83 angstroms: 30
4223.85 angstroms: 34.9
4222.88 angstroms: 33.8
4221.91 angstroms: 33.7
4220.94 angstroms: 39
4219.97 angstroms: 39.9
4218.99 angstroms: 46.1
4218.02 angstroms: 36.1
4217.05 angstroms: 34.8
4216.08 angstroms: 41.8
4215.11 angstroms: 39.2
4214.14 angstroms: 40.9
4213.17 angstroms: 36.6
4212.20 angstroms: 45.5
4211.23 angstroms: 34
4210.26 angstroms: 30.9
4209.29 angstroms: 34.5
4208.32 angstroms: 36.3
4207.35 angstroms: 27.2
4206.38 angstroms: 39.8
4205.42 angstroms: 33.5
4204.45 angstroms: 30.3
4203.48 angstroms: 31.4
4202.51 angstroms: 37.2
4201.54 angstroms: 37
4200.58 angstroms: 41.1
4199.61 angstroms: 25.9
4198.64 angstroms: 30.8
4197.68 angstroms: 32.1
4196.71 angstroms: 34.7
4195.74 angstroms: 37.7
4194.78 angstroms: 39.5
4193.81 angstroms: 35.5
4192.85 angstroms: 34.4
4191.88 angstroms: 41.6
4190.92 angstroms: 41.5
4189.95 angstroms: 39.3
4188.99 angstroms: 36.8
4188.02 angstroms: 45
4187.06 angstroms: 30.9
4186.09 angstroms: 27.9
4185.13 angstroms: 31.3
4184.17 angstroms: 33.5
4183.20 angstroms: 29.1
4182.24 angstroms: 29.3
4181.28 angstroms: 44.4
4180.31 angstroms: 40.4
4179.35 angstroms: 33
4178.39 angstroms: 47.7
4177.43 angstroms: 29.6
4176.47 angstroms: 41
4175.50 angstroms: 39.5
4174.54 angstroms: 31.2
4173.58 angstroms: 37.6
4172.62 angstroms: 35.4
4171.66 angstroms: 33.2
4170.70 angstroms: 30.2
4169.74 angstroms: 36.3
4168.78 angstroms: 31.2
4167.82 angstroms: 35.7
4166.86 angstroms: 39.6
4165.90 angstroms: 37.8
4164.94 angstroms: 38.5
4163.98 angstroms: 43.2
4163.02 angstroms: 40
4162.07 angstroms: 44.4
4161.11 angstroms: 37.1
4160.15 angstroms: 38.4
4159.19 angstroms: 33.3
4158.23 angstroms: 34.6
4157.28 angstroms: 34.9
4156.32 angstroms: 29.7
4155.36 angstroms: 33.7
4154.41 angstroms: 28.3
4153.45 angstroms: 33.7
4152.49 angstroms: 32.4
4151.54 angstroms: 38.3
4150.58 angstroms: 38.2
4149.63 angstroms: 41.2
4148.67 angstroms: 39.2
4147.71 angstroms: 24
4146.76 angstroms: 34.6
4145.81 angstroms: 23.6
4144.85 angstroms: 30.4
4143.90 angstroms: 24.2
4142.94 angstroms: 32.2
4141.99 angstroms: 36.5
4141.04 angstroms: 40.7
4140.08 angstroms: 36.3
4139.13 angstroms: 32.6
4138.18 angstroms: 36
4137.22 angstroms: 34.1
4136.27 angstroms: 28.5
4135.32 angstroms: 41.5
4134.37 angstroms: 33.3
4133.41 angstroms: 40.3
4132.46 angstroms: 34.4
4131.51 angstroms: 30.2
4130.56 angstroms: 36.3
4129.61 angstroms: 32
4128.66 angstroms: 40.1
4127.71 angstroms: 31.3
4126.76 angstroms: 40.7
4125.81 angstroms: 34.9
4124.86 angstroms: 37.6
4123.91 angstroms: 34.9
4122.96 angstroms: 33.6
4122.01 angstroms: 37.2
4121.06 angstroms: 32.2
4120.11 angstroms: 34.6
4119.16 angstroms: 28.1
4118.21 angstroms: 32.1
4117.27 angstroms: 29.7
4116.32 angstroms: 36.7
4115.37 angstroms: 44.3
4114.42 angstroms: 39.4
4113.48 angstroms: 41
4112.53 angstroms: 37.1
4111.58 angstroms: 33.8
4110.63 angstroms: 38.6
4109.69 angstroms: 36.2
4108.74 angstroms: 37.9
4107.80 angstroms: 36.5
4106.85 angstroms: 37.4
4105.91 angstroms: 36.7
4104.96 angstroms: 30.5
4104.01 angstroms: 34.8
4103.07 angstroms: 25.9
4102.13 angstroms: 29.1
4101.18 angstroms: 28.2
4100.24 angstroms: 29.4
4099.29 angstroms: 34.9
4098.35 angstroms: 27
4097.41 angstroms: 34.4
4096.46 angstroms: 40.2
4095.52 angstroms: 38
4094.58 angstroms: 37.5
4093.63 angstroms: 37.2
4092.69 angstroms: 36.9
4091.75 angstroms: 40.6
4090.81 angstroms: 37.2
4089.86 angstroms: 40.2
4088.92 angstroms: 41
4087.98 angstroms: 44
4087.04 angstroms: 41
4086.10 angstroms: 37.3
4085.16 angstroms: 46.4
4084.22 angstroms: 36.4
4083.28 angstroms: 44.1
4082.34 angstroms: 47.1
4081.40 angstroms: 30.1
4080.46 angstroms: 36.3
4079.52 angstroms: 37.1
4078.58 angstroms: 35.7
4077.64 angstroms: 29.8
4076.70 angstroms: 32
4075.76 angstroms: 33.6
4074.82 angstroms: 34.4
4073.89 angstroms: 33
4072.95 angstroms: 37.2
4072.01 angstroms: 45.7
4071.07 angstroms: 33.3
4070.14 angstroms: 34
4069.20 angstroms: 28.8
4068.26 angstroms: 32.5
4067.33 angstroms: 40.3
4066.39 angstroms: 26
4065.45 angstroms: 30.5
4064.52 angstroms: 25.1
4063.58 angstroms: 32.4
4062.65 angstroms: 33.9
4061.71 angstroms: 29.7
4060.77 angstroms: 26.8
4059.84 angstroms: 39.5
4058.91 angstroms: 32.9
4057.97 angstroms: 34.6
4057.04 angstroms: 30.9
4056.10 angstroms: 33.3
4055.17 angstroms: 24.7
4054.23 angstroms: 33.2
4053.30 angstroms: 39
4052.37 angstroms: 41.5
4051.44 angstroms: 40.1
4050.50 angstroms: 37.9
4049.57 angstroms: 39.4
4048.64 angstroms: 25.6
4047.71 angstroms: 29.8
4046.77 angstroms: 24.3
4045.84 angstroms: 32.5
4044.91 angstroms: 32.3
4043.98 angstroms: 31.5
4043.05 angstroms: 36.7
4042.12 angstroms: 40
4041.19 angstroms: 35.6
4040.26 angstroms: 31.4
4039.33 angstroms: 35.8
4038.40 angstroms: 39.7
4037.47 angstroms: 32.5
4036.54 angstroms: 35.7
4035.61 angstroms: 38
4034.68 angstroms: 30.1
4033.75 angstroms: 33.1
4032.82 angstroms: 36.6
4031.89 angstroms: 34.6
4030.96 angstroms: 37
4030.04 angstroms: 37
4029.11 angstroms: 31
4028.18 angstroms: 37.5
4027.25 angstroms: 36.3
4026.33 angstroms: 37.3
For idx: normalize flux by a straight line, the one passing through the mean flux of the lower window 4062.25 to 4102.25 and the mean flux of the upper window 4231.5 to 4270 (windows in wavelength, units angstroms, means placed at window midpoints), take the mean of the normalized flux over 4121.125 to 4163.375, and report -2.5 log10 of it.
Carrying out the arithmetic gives 0.07 mag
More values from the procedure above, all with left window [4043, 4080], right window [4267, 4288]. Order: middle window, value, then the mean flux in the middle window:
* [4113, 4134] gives -0.041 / 35.5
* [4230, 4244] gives -0.075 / 38.5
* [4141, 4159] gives 0.051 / 33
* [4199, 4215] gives 0.009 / 35.2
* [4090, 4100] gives -0.080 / 36.3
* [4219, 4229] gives 0.063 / 33.7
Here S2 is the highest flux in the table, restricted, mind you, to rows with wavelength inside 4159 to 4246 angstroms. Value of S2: 47.7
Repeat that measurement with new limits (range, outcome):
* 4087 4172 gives 44.4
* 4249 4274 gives 45.1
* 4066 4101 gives 47.1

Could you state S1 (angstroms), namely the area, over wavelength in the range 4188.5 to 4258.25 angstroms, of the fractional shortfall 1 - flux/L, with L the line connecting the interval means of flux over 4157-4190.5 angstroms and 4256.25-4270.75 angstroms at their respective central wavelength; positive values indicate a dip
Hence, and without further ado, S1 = 1.3 angstroms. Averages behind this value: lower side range 36.3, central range 37.2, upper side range 39.2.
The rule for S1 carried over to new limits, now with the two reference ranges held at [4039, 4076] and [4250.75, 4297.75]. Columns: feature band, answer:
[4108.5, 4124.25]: -0.5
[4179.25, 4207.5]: 0.5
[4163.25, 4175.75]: -0.3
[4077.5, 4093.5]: -2.4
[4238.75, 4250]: -1.6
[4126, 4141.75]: -0.3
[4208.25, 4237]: 0.3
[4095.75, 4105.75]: 0.7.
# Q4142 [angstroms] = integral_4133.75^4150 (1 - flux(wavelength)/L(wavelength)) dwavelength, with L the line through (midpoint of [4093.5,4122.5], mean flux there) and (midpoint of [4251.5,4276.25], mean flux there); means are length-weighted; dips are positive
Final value 0.9 angstroms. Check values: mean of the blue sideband 34.7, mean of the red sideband 38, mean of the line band 33.5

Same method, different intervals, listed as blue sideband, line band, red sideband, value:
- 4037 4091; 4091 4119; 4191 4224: 0.1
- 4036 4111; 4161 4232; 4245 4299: 1.1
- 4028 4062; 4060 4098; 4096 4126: -1.8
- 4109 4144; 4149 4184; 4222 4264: 0.1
